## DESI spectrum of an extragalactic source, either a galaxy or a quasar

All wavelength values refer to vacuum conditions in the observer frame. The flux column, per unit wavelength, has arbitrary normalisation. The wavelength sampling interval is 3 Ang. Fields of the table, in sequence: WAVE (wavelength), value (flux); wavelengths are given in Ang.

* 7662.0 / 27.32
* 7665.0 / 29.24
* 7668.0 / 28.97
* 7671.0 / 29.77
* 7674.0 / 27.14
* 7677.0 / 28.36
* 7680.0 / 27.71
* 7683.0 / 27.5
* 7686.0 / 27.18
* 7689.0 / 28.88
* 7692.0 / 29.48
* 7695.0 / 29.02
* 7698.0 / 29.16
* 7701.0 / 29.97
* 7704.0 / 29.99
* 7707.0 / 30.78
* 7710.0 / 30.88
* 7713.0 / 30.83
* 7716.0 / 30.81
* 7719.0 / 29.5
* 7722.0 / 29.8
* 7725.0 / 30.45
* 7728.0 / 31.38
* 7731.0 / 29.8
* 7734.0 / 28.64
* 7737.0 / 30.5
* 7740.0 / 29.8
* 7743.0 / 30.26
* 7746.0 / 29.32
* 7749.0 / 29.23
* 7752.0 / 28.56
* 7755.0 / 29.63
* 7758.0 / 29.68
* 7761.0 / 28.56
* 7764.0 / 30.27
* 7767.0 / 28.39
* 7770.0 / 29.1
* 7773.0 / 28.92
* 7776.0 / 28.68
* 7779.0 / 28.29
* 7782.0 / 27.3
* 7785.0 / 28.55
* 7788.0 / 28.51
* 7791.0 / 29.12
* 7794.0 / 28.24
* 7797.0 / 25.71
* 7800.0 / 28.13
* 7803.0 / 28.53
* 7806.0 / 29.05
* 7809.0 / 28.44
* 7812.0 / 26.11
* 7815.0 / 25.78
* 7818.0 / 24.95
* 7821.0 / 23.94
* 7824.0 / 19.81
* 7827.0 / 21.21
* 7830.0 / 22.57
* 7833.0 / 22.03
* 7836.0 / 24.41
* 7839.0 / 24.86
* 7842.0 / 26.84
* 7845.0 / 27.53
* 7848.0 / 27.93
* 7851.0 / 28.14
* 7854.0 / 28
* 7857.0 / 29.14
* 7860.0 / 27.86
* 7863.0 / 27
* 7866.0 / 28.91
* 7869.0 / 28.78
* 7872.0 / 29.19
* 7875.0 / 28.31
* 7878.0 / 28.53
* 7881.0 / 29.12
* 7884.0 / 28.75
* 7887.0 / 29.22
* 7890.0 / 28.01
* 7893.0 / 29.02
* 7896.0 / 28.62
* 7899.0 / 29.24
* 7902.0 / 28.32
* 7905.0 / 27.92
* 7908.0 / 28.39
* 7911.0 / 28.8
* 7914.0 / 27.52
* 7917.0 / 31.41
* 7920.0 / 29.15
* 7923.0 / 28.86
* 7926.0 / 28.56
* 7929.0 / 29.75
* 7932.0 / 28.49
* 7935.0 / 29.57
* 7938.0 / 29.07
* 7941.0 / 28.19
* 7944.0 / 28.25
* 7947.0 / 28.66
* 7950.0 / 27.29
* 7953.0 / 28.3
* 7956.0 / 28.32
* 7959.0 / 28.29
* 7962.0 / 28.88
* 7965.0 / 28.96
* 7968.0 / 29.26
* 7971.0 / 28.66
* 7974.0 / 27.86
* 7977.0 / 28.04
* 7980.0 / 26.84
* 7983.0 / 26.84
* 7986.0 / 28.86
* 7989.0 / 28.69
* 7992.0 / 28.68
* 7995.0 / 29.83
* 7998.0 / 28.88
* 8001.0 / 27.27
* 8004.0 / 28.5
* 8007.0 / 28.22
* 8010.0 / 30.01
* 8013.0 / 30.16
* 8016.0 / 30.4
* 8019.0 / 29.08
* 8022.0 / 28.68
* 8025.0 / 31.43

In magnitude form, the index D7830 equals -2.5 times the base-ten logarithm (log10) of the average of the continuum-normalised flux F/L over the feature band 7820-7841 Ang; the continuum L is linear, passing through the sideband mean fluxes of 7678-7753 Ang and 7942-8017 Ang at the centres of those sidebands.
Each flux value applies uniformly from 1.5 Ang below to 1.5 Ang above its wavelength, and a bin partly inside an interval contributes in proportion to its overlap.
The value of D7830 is 0.27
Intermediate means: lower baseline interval 29.6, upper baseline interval 28.5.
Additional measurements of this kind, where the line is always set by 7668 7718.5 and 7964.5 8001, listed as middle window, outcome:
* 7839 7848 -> 0.073 mag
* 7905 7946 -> -0.013 mag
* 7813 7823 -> 0.169 mag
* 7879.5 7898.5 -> -0.006 mag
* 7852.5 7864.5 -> 0.028 mag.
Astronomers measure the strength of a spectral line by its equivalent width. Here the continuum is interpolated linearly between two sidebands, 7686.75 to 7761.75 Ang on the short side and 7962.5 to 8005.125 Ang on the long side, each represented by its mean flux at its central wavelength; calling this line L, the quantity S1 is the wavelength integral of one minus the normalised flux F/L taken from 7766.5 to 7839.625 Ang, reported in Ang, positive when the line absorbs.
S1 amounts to 7.3 Ang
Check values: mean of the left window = 29.8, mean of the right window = 28.4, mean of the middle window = 26.4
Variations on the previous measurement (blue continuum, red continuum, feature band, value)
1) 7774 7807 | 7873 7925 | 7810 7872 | 5.6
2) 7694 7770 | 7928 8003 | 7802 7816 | 0.8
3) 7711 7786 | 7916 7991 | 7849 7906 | 0.7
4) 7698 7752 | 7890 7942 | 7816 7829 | 3.0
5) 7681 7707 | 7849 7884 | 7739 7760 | -0.5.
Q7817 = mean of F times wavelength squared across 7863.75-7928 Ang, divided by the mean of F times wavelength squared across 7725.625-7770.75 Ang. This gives 1.0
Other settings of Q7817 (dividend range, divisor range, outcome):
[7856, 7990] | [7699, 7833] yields 1.05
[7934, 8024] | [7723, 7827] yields 1.07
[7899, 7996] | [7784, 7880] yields 1.10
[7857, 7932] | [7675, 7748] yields 1.02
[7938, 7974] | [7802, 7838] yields 1.19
